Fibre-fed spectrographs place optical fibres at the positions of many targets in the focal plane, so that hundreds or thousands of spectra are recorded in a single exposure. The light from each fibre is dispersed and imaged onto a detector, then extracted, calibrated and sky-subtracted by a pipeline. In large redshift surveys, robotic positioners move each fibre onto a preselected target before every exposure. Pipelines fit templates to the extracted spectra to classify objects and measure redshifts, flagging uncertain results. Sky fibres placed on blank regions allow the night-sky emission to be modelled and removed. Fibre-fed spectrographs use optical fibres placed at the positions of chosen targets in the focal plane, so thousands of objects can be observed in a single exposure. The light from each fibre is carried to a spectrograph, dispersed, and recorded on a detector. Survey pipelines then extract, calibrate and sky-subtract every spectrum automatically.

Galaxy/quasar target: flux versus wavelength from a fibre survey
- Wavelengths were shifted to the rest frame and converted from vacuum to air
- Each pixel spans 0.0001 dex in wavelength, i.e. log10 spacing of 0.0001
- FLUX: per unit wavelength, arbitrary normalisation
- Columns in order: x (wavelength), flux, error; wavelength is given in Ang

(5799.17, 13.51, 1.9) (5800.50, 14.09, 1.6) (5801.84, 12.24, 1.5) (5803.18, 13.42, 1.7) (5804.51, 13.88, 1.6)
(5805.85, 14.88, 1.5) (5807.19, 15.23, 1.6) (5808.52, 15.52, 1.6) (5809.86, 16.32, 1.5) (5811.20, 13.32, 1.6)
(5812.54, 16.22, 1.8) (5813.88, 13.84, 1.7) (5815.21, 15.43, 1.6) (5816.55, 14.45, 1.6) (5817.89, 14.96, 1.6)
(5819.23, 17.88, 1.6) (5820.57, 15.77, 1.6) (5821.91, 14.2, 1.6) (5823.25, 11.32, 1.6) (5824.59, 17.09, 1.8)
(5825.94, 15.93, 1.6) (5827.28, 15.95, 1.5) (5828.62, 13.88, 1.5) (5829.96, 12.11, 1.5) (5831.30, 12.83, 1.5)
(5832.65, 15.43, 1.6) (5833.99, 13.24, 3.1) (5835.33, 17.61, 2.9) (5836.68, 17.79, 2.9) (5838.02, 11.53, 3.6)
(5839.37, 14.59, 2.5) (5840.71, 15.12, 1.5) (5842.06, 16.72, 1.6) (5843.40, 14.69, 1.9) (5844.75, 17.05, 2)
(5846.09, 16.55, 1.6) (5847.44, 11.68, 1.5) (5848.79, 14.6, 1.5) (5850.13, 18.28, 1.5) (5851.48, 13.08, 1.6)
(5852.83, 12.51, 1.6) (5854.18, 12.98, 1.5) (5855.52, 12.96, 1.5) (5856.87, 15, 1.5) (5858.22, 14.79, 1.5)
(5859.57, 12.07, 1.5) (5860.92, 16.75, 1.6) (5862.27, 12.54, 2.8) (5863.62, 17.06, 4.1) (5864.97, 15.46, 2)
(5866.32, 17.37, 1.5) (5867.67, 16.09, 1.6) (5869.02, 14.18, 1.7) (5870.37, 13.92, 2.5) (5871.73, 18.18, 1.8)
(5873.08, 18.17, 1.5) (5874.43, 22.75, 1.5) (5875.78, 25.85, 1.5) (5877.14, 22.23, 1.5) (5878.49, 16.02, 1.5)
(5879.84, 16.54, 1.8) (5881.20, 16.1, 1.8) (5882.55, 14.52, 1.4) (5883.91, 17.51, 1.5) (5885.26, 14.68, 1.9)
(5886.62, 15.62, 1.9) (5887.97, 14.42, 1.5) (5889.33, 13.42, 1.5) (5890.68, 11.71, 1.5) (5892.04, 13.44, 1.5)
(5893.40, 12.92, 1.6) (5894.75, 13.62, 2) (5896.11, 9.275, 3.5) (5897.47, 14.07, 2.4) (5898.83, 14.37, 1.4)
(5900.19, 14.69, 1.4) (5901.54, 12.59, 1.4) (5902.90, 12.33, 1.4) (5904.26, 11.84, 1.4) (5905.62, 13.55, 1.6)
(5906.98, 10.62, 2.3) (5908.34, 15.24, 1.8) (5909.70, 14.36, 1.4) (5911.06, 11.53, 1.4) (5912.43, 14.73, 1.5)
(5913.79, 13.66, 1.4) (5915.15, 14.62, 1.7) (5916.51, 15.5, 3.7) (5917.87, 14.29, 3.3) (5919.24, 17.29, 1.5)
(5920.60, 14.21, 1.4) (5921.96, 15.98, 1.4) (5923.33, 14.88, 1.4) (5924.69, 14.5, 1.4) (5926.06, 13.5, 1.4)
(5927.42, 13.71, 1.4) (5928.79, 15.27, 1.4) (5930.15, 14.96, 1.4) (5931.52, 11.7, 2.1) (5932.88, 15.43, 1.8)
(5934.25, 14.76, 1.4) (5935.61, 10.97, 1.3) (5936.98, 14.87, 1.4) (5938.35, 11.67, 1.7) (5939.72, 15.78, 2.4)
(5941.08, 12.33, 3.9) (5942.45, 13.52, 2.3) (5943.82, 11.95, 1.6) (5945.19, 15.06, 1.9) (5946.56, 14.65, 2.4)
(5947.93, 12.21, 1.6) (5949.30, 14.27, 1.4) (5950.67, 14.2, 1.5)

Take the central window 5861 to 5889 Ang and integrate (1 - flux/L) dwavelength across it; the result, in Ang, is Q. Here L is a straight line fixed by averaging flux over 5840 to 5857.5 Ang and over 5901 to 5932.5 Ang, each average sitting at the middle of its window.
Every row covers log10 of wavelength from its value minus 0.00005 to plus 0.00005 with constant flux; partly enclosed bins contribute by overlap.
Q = -4.8 Ang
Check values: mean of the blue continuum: 14.7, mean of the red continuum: 14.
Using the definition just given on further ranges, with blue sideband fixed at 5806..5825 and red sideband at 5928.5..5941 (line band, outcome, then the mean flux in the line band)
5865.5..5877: -3.15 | 18.5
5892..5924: 0.82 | 13.7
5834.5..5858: -0.15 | 14.9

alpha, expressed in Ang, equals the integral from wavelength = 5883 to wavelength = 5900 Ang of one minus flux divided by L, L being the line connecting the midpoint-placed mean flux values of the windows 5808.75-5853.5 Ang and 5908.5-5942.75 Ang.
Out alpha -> 0.8 Ang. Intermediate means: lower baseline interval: 14.9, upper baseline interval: 14.2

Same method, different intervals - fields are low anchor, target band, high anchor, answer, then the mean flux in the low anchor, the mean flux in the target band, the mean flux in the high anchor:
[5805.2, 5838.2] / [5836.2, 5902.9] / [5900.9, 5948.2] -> -3.6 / 15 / 15.2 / 13.8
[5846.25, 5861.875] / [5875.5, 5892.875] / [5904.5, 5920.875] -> -2.4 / 14.1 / 16.1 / 14.1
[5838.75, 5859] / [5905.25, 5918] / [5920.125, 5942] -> 0.3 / 14.7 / 13.8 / 14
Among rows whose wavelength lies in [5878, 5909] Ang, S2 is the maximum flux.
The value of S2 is 17.51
